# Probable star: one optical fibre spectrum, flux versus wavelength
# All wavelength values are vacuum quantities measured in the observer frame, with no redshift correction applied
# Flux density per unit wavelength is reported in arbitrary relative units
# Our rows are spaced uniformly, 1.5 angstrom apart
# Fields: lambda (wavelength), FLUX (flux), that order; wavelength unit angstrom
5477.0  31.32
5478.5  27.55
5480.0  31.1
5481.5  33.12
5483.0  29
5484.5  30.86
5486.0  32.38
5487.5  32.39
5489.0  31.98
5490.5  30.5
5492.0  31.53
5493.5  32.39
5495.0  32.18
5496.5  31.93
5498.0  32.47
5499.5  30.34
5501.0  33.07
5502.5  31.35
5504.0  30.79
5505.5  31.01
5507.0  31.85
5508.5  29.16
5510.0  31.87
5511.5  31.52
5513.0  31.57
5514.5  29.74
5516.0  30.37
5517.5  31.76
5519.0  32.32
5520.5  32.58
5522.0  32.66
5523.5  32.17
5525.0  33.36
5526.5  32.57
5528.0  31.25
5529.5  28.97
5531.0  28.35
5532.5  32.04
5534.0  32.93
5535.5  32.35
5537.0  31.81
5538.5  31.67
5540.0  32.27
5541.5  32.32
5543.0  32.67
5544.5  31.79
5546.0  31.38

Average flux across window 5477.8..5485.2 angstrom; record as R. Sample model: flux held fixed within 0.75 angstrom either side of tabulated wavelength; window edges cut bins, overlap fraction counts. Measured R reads 30.3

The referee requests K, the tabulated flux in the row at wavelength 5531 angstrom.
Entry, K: 28.35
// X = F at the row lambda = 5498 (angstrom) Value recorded 32.47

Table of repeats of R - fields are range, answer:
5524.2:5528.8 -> 32.4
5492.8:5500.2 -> 31.9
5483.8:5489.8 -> 31.9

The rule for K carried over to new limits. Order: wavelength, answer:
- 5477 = 31.32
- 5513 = 31.57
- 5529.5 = 28.97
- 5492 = 31.53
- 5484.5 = 30.86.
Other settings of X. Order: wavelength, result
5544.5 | 31.79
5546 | 31.38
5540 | 32.27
